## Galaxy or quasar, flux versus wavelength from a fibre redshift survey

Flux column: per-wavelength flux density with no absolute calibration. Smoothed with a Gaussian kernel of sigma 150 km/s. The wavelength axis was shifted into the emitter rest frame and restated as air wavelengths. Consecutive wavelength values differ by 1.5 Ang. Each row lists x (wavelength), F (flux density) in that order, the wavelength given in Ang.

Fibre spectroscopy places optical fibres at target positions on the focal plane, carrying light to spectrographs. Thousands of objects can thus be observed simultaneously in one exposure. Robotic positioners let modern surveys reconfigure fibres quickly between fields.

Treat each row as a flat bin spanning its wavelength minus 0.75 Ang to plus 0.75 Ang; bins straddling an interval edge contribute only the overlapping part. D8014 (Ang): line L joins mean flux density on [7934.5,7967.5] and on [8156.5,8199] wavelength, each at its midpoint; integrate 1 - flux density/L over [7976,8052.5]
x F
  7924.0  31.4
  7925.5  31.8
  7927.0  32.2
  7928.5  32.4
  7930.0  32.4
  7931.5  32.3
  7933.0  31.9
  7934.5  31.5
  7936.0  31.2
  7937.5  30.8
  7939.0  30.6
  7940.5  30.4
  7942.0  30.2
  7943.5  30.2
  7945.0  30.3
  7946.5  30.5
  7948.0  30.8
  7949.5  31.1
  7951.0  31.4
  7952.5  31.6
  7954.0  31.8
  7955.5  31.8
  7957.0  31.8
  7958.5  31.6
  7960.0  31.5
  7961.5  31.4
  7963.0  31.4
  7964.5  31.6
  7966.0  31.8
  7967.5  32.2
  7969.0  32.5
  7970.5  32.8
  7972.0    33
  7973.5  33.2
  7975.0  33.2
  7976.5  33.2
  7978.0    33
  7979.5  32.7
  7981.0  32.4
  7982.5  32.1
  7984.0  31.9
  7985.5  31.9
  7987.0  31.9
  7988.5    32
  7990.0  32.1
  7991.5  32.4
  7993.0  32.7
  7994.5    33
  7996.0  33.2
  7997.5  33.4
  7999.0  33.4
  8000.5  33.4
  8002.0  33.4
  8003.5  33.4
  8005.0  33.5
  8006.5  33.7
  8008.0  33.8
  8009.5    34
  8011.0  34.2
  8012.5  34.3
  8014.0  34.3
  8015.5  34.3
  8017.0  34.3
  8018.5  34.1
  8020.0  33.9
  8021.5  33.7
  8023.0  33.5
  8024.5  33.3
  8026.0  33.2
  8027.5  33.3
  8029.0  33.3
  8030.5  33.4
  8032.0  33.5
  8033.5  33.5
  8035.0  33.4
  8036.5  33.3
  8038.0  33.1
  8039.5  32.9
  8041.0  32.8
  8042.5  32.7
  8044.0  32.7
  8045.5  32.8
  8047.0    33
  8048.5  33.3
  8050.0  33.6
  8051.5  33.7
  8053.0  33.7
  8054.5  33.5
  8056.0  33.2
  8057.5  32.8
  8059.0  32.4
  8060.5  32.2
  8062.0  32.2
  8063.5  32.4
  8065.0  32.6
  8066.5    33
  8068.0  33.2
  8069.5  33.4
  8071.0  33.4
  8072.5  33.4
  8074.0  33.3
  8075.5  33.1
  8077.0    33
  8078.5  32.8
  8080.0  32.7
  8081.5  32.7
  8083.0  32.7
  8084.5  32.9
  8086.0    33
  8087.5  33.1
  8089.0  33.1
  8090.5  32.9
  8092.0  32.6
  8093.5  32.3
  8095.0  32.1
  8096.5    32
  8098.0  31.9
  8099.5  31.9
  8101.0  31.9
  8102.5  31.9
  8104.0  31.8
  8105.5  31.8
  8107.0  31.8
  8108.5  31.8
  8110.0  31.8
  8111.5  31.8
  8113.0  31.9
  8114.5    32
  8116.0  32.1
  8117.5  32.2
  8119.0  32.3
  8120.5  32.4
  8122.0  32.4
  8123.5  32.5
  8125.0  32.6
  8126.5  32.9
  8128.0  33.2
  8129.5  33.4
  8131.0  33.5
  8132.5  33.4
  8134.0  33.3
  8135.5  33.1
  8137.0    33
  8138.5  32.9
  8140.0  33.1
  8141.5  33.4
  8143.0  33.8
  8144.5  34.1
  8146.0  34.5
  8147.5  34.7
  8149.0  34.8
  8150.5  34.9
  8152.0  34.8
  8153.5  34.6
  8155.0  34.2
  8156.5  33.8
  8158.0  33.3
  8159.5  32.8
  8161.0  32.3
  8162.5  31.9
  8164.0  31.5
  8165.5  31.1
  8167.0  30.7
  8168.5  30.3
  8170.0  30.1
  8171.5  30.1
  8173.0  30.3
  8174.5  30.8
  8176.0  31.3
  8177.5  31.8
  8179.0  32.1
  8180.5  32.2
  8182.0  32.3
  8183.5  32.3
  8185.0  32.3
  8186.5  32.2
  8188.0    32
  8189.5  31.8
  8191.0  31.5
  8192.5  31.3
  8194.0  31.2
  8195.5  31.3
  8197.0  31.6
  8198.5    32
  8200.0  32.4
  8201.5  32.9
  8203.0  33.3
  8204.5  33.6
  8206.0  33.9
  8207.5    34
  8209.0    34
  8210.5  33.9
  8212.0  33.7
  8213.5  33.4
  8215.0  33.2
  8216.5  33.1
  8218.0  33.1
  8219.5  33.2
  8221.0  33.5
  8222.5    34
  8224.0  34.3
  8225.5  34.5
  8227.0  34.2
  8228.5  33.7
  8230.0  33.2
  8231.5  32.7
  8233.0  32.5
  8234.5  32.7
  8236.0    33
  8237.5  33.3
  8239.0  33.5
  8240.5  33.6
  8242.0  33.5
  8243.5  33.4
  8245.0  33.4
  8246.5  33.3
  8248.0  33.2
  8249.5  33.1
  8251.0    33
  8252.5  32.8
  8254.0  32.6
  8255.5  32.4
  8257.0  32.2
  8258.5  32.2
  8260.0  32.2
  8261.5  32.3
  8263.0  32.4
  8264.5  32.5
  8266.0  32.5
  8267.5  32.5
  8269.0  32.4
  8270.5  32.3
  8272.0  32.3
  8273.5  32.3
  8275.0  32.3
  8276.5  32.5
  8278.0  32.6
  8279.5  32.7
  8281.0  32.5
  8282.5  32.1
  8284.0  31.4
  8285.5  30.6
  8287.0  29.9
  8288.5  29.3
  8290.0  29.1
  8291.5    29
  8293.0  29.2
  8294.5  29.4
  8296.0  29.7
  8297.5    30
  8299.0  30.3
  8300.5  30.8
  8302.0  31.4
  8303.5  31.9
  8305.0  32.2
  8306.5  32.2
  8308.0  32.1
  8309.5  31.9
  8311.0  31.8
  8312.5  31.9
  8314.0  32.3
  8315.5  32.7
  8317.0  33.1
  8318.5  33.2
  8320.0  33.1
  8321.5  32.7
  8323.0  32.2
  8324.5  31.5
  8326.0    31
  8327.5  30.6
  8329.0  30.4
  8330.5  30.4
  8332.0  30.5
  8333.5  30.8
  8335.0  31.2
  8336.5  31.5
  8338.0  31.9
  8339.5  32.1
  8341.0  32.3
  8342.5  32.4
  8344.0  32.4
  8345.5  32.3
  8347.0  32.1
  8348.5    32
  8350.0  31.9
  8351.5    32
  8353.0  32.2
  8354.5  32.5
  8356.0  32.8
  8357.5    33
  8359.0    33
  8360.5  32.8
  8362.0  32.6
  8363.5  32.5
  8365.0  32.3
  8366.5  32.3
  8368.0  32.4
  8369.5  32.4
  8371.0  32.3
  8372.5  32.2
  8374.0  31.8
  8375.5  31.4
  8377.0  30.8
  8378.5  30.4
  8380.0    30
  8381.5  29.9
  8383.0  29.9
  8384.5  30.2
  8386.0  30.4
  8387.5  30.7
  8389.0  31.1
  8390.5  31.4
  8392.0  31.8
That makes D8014 -4.7 Ang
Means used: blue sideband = 31.2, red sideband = 31.6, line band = 33.2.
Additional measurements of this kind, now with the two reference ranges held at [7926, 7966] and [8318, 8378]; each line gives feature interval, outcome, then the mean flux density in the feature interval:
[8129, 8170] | -1.9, 33.2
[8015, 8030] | -1.1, 33.7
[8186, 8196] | 0.0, 31.6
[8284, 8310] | 1.1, 30.5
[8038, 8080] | -2.0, 33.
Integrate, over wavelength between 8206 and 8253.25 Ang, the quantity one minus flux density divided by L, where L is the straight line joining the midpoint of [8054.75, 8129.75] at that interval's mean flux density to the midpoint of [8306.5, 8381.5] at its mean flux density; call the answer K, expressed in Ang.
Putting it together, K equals -1.8 Ang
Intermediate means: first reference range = 32.5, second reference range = 31.9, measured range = 33.4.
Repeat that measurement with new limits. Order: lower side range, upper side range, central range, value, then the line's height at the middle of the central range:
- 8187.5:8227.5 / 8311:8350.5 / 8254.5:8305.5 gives 1.38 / 32.3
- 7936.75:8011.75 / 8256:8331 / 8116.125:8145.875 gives -1.05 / 31.9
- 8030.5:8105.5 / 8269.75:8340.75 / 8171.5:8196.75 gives 0.42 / 32.1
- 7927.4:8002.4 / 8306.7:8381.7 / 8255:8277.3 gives -0.29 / 31.9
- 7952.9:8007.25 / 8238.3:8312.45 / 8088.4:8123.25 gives 0.13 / 32.2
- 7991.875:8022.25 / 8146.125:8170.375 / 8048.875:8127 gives 1.64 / 33.3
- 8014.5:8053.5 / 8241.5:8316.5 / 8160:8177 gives 0.82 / 32.5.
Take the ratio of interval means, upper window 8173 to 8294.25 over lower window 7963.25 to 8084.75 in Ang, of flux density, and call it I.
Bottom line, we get 0.98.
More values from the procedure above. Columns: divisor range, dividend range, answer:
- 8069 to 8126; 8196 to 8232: 1.03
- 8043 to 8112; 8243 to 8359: 0.97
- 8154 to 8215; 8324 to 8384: 0.98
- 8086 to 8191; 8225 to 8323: 0.99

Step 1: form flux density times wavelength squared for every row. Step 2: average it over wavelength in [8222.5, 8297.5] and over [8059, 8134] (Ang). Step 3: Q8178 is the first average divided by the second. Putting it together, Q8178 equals 1.03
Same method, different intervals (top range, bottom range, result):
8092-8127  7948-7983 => 1.04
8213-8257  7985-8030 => 1.05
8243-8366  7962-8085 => 1.03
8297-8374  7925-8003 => 1.09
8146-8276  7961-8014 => 1.05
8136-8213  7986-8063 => 1.02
